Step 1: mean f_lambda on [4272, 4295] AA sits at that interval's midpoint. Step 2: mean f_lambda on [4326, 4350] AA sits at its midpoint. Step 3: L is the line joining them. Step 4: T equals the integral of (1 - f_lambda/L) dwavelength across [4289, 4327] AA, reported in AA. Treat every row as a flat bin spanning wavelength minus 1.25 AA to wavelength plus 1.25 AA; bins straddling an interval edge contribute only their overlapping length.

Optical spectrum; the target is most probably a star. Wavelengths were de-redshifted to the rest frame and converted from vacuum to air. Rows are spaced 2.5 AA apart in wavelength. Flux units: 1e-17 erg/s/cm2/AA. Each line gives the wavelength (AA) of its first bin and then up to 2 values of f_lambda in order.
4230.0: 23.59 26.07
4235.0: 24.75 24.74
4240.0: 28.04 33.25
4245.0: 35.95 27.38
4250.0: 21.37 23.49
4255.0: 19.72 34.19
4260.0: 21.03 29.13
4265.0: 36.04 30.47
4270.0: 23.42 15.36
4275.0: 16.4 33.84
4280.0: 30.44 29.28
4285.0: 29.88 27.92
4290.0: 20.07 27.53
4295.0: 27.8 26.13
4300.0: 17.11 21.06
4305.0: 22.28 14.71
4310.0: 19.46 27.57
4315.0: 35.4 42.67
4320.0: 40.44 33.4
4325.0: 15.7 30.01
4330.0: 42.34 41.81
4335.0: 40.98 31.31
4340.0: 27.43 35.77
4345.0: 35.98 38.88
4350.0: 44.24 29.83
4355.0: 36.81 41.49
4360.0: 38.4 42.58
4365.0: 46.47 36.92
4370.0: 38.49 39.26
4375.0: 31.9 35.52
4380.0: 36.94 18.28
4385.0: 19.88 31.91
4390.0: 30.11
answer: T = 5.6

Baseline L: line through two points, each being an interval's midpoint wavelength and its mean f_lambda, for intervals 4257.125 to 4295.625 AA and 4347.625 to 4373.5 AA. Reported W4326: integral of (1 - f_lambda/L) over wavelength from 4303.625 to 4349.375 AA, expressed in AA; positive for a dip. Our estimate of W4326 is 3.2 AA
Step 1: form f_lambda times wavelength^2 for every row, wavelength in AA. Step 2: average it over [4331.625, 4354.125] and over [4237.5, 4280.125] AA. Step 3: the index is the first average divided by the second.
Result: 1.4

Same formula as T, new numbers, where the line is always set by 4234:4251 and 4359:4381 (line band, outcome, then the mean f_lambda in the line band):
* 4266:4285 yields 2.95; 26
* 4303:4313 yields 3.87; 20.5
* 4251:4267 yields 1.16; 27.3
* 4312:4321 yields -0.79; 37.2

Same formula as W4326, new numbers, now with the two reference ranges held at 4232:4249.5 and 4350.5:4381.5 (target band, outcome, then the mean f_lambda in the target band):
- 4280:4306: 5.7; 25.2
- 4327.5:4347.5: -0.3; 36.3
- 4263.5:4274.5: 1.7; 25.7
